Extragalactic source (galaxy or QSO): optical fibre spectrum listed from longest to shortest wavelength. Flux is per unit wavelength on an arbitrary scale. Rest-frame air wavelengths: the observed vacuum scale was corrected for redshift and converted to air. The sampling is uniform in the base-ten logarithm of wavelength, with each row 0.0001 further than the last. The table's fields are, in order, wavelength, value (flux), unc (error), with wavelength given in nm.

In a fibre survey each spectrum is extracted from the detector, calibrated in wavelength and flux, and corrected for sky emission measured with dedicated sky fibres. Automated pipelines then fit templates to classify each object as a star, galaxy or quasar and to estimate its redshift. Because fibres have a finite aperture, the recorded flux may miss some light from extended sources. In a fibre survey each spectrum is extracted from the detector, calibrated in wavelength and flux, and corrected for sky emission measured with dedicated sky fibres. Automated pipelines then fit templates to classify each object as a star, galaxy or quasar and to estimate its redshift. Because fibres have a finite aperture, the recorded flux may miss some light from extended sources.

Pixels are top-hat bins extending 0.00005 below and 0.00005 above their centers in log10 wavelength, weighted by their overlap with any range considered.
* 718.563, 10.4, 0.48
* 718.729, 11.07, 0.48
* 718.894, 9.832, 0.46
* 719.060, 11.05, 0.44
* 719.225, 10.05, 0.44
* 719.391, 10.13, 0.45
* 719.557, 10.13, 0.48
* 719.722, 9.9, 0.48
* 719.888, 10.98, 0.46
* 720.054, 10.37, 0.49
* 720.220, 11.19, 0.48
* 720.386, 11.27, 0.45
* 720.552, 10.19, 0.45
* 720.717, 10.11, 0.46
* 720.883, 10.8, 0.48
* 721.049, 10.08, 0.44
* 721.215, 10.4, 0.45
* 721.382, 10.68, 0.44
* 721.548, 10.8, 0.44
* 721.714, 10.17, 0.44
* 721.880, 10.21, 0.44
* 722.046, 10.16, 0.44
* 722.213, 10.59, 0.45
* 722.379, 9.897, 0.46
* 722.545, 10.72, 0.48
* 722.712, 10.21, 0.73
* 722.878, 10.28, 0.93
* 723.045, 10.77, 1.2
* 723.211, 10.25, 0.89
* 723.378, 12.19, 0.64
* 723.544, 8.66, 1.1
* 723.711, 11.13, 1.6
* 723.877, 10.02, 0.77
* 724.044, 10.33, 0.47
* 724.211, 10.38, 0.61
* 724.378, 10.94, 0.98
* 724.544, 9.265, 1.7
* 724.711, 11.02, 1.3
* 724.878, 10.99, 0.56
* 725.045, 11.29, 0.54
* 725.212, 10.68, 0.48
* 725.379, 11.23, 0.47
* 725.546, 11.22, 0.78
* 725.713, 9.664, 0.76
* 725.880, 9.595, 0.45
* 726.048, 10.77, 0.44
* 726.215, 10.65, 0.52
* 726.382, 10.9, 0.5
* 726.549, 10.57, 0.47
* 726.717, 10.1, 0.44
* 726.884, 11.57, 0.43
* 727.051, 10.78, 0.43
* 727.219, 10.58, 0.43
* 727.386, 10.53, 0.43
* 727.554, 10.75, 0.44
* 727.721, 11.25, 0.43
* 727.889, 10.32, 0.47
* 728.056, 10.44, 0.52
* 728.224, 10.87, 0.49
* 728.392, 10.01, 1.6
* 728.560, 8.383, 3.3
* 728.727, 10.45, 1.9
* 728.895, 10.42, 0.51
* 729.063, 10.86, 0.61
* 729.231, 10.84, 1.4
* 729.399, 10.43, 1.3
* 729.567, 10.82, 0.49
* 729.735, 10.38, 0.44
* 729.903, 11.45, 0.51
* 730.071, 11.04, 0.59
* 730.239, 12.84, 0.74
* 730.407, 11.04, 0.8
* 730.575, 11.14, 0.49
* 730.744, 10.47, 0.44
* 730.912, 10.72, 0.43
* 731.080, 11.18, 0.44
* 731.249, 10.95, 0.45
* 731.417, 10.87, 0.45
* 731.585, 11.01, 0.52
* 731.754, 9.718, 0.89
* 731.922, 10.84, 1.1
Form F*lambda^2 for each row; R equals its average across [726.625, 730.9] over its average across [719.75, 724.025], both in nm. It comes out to 1.04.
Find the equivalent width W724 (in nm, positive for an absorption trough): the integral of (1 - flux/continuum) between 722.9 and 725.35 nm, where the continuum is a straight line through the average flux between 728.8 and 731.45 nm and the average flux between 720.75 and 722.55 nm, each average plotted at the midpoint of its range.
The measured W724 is -0.004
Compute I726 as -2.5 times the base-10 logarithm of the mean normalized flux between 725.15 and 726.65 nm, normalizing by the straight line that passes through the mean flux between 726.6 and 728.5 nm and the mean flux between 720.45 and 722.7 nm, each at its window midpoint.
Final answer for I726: -0.002 mag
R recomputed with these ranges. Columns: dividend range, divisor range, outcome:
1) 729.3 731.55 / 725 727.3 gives 1.05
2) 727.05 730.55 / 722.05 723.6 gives 1.04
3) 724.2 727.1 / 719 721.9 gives 1.03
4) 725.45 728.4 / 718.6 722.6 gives 1.03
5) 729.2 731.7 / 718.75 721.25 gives 1.08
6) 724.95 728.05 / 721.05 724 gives 1.04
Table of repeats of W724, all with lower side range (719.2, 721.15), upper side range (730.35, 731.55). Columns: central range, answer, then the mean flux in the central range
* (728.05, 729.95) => 0.071 nm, 10.4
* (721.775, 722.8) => 0.024 nm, 10.3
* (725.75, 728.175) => 0.028 nm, 10.6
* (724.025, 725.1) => 0.004 nm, 10.6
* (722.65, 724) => 0.018 nm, 10.4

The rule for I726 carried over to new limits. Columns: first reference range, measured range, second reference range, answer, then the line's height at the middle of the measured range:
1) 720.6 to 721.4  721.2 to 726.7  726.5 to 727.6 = 0.00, 10.5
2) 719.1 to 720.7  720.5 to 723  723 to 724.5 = 0.01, 10.5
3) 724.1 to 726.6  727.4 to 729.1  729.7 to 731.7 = 0.05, 10.9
